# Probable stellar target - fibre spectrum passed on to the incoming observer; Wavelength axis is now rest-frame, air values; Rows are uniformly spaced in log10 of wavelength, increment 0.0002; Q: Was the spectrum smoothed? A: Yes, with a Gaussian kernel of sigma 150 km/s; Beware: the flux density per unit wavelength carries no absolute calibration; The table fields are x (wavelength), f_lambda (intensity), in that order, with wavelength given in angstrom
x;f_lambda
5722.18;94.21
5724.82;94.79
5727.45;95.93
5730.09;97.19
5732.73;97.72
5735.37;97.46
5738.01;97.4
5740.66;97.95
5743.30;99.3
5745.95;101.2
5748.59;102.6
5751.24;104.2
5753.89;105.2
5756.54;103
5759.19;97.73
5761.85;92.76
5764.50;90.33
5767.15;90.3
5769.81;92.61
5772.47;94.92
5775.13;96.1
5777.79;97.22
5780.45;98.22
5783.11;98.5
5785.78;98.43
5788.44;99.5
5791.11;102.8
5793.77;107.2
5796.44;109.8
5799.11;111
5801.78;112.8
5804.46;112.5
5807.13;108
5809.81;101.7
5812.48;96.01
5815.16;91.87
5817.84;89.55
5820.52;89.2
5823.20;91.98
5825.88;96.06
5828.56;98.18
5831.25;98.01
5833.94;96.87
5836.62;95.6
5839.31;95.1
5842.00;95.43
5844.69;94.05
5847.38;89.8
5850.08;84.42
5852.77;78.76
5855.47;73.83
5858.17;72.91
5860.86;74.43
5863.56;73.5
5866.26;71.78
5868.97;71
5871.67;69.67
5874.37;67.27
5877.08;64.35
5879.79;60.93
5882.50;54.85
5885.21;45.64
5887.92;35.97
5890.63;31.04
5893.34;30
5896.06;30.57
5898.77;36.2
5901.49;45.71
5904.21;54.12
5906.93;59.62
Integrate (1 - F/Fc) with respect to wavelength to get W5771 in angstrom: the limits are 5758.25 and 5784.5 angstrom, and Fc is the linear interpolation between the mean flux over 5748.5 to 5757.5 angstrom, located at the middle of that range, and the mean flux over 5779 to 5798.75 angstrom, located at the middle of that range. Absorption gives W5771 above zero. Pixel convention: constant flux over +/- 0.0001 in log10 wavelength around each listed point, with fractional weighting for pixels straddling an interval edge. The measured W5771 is 2.1 angstrom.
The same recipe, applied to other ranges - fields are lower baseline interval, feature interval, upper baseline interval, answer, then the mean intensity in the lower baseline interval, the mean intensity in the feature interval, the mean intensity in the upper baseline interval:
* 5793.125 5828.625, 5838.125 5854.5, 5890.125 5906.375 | -2.80 angstrom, 101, 89.2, 39.4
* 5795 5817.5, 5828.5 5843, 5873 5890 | -2.00 angstrom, 105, 96.4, 53.8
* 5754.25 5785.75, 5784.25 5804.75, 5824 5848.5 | -2.27 angstrom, 96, 106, 95.4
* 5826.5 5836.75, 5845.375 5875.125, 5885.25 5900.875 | -3.63 angstrom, 97.3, 75.8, 34.5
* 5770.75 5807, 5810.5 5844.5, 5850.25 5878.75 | -2.96 angstrom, 103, 94.6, 72.1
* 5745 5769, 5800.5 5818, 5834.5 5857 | -1.87 angstrom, 98.4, 103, 88.5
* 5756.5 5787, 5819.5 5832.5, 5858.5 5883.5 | -2.33 angstrom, 95.5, 94.8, 67.9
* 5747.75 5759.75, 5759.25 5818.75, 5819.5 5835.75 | -0.34 angstrom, 103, 99.7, 95.2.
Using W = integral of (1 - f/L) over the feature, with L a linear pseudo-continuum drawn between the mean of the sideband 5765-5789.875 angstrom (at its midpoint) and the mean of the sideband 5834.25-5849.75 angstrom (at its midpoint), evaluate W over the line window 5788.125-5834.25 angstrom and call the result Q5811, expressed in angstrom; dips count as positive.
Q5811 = -2.9 angstrom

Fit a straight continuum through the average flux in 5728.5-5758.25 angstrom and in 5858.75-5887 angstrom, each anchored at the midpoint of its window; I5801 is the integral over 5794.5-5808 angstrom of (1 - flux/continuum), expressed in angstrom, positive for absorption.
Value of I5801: -4.19 angstrom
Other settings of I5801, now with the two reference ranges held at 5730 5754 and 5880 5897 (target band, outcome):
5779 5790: -2.2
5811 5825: -4.8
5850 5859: -3.9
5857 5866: -4.0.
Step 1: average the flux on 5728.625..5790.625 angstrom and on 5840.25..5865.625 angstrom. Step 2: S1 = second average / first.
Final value 0.8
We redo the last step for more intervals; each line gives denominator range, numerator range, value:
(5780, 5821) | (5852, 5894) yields 0.60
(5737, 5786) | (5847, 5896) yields 0.64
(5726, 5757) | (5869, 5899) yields 0.49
